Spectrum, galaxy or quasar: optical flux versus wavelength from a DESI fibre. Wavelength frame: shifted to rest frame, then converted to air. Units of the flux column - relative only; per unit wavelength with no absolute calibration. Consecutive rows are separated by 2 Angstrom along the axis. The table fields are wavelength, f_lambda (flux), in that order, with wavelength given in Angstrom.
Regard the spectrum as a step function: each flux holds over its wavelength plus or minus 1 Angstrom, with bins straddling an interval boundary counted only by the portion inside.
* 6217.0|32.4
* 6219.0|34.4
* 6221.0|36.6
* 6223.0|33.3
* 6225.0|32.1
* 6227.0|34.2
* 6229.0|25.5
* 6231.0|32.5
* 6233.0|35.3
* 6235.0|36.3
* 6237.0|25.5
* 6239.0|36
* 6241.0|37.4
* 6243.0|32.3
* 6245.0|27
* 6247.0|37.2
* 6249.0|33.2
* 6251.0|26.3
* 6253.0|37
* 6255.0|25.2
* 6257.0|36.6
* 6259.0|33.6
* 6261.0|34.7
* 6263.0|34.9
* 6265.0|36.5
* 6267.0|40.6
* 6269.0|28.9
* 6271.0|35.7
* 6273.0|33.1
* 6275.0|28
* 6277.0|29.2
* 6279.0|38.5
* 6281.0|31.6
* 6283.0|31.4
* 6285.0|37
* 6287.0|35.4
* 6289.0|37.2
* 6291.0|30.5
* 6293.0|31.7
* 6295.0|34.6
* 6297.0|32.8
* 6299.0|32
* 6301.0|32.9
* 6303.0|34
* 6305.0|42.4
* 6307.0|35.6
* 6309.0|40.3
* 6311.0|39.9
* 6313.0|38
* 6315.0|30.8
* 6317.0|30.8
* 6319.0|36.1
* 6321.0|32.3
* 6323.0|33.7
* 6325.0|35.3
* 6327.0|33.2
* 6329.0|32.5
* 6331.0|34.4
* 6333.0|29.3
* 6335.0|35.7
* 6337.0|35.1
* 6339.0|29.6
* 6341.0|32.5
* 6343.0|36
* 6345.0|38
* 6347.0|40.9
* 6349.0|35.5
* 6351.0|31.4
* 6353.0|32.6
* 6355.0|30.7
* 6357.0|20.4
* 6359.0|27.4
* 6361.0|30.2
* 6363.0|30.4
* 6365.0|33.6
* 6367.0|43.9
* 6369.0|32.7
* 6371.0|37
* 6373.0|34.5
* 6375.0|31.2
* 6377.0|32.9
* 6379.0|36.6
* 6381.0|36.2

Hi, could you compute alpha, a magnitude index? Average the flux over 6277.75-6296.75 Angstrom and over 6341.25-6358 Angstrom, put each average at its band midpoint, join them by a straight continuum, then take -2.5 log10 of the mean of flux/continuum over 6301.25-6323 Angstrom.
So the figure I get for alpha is -0.065 mag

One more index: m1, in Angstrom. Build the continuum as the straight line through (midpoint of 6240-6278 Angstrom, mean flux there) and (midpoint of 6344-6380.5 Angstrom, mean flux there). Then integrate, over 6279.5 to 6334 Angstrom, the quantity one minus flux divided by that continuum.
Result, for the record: -1.9 Angstrom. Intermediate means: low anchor 33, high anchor 33.4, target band 34.3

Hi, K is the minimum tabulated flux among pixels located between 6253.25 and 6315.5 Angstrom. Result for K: 25.2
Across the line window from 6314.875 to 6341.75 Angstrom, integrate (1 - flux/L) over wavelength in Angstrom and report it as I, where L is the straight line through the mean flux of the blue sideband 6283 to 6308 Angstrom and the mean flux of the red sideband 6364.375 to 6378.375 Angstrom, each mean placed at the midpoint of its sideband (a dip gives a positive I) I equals 1.4 Angstrom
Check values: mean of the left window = 34.5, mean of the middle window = 33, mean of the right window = 35.2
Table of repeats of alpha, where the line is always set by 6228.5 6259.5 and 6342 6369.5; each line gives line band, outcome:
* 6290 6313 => -0.08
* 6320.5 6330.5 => -0.02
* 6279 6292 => -0.05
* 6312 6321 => -0.03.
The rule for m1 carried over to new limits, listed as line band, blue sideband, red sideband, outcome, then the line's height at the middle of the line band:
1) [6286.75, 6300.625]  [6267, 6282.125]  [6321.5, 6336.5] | -0.2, 33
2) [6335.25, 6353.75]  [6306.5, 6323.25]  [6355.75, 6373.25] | -0.7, 33.4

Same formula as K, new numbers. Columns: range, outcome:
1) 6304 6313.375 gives 35.6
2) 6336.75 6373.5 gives 20.4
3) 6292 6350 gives 29.3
